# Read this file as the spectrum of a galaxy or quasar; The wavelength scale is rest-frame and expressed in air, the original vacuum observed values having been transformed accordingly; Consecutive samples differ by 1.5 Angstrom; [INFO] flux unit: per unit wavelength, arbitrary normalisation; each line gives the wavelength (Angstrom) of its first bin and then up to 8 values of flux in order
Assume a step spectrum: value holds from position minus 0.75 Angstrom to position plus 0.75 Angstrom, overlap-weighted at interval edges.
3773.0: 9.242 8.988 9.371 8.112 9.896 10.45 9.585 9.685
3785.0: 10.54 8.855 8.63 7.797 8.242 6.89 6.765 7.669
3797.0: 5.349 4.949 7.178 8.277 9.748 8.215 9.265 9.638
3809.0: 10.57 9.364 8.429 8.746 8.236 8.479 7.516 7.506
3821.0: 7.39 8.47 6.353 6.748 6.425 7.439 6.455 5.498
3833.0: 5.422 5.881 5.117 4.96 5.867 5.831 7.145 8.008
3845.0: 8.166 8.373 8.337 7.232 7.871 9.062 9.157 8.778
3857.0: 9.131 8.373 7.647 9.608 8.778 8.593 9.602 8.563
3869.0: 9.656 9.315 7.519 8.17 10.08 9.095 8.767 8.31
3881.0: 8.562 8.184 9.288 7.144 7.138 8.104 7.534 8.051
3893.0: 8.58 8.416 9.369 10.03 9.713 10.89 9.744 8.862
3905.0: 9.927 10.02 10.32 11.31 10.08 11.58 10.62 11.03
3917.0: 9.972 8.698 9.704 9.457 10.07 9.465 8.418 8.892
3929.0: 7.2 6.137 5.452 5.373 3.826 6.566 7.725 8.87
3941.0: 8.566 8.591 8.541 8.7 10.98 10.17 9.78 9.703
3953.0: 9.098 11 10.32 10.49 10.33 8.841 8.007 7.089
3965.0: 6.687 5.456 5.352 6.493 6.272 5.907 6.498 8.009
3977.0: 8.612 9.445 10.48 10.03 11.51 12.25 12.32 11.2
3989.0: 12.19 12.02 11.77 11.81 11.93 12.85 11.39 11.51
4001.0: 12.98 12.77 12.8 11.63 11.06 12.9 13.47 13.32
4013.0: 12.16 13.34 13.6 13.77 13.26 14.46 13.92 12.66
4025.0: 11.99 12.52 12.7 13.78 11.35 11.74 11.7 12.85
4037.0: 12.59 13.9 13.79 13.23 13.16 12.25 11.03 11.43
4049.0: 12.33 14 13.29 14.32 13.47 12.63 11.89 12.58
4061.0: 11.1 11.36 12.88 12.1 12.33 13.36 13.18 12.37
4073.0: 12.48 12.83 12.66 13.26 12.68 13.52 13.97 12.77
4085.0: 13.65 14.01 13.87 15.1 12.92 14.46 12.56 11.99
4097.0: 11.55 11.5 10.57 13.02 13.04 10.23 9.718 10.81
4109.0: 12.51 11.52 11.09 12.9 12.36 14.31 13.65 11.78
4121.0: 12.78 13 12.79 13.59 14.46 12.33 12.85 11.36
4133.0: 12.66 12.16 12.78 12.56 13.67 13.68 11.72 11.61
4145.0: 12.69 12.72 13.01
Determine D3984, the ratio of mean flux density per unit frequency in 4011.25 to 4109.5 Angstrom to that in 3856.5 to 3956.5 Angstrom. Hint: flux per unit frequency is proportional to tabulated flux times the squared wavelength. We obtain 1.54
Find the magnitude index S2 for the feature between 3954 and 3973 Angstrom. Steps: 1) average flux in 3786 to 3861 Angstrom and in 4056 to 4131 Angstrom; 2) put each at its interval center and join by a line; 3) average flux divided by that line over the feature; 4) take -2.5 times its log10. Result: 0.283 mag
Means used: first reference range 7.63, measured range 7.85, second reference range 12.6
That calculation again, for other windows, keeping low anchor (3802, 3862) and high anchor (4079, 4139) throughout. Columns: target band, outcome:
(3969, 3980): 0.33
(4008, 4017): -0.20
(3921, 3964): 0.14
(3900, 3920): -0.12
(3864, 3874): -0.05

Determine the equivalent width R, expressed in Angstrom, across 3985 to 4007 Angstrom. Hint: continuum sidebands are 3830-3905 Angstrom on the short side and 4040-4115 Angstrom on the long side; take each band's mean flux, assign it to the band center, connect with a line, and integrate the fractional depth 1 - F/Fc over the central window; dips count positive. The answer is -2.39 Angstrom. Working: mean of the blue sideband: 8.19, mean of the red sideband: 12.6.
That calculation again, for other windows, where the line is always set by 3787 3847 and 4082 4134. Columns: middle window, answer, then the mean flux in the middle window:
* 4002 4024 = -4.2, 13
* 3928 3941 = 4.0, 6.57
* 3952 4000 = 3.2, 9.59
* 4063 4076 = -0.8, 12.7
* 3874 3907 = -0.6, 8.89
